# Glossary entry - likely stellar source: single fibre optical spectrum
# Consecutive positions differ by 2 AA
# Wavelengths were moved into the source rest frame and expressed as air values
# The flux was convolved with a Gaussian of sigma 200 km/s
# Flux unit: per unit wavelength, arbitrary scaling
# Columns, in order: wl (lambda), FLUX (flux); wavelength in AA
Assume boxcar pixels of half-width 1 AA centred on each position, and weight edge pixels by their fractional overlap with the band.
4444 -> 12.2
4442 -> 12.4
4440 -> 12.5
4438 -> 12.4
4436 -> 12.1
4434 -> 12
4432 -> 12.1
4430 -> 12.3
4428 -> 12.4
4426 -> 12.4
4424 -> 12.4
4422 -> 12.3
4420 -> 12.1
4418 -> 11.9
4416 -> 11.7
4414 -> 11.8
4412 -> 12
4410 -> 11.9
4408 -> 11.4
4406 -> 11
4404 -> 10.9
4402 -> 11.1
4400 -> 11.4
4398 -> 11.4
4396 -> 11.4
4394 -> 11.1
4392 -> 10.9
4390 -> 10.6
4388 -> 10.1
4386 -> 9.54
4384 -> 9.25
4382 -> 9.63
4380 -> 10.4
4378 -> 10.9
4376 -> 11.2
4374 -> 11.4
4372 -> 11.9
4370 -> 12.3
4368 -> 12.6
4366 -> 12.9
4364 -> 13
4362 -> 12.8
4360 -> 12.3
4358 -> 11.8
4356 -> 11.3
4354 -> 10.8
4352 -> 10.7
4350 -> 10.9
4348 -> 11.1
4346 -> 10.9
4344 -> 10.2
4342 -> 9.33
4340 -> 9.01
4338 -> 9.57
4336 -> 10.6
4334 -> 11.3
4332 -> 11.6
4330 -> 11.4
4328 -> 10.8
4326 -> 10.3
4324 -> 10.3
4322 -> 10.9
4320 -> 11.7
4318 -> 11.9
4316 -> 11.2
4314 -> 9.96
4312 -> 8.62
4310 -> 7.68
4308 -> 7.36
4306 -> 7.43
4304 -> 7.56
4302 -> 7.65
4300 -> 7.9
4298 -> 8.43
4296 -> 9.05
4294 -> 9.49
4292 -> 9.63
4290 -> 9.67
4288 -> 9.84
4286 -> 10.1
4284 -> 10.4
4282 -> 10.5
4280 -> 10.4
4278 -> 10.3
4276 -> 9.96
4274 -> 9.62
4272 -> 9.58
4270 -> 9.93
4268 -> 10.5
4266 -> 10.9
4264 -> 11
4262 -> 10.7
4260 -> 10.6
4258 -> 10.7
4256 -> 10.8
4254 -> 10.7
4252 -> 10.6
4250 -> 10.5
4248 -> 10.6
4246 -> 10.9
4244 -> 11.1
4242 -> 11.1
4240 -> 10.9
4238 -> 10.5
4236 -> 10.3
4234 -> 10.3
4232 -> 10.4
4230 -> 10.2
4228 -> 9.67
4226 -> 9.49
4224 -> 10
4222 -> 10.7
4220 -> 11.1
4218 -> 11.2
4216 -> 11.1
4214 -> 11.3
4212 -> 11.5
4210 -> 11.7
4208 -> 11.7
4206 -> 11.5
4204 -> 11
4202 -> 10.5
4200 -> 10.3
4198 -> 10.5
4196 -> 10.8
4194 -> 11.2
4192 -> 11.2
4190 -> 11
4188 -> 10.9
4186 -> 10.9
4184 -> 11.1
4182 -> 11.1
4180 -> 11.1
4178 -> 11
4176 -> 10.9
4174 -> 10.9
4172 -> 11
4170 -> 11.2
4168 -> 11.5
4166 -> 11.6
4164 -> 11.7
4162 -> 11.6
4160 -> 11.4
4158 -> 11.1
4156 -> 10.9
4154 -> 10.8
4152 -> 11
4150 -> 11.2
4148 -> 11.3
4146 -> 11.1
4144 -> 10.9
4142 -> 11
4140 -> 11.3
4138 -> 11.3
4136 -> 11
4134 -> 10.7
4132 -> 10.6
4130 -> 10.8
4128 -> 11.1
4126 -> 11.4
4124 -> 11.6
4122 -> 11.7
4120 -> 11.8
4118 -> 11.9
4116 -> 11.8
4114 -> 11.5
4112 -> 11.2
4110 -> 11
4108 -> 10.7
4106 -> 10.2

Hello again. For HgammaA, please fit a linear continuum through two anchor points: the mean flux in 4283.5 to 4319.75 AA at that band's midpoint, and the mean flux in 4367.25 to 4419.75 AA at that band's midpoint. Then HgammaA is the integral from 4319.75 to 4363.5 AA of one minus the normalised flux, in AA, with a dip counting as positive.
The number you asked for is -3.87 AA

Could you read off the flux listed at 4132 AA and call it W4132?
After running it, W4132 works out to 10.6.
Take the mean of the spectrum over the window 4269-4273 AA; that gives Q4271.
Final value 9.75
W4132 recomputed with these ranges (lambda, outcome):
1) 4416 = 11.7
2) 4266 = 10.9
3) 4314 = 9.96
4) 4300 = 7.9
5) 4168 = 11.5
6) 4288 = 9.84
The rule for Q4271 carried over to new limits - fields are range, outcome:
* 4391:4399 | 11.2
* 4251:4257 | 10.7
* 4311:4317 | 9.93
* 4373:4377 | 11.3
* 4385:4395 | 10.4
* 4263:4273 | 10.4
